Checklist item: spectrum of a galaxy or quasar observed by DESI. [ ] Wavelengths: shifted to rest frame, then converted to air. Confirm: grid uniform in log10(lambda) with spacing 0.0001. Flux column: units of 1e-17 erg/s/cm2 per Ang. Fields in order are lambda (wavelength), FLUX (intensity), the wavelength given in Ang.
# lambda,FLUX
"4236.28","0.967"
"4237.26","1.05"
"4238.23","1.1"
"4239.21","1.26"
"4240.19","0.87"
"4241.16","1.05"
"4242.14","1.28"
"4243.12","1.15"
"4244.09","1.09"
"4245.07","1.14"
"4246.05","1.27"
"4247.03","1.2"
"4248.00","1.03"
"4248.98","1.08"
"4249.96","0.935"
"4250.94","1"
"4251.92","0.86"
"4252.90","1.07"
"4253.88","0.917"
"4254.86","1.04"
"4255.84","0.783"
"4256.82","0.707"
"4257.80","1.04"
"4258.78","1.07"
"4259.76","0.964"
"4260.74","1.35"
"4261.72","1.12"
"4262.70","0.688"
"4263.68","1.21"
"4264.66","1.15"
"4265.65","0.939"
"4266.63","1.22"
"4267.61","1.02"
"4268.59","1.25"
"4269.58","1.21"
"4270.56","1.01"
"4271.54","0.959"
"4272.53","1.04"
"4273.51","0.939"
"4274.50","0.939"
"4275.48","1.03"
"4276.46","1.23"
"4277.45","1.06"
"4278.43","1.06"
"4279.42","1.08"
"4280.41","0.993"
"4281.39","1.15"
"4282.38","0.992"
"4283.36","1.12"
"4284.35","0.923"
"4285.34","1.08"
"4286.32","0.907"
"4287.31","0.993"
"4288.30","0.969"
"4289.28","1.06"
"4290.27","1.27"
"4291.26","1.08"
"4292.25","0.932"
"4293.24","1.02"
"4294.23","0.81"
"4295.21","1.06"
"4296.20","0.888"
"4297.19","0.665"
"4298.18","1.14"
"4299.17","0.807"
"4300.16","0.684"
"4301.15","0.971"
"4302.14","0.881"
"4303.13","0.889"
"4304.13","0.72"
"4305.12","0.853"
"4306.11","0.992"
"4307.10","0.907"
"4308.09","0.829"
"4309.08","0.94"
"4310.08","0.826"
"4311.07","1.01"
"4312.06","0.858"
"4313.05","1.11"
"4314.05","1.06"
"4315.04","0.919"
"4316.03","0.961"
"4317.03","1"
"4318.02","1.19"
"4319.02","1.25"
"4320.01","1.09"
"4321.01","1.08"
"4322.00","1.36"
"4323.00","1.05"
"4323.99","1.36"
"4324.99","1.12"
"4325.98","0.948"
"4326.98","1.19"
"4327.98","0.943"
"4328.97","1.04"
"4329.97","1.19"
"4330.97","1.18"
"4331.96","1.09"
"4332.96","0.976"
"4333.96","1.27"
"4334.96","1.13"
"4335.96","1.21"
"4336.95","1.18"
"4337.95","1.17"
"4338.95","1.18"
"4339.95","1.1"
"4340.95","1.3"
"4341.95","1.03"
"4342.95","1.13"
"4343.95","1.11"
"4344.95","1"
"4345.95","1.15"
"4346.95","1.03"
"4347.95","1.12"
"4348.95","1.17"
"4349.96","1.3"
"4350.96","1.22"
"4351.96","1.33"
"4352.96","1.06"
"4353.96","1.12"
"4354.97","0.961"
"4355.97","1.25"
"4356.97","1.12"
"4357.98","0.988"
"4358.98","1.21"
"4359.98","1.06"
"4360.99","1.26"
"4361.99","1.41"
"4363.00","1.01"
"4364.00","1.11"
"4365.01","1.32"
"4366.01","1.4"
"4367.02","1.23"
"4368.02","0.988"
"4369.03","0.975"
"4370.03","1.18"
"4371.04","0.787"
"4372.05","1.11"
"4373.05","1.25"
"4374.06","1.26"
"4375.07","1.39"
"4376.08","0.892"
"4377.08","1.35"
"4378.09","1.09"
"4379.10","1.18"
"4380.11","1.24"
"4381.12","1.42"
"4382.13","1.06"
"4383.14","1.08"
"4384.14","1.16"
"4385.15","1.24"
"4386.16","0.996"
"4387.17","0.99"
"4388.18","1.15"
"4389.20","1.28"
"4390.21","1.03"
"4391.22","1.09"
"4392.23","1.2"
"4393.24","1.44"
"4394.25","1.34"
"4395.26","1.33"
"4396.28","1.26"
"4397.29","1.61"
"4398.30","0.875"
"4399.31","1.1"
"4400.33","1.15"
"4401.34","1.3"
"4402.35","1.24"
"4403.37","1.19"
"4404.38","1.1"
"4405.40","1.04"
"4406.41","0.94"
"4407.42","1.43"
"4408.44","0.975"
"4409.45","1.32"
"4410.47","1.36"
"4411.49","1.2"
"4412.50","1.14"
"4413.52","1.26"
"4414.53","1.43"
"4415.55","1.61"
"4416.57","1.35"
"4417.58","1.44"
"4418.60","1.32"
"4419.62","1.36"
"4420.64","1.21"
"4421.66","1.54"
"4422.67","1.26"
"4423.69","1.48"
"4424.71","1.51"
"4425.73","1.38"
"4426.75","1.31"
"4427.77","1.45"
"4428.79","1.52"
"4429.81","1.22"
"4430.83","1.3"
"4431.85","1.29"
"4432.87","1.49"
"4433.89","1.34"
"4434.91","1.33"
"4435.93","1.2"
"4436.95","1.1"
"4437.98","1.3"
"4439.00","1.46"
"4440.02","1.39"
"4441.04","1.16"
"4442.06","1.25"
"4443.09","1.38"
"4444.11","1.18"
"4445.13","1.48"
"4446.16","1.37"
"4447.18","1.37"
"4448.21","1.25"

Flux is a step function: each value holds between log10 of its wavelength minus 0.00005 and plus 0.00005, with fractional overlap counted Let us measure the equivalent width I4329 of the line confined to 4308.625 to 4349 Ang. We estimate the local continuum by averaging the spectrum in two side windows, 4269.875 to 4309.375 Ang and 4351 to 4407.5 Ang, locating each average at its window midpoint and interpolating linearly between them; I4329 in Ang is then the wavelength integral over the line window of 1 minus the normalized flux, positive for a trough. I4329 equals -1.5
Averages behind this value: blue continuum 0.973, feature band 1.1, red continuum 1.17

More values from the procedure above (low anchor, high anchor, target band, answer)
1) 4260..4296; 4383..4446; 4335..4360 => 0.48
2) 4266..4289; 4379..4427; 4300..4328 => 2.65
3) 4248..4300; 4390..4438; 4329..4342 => -0.24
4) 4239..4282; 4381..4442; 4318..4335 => 0.17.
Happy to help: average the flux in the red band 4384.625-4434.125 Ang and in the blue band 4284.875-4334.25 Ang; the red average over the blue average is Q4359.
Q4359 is 1.26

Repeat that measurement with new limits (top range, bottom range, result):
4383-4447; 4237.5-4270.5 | 1.20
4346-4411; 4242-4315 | 1.17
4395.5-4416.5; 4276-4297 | 1.20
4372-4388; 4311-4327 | 1.07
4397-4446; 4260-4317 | 1.30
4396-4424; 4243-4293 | 1.21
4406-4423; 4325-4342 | 1.16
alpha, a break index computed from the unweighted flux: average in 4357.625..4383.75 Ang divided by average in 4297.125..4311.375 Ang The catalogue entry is 1.33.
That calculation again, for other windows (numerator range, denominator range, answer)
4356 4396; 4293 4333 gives 1.17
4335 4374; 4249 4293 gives 1.11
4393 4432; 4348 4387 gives 1.12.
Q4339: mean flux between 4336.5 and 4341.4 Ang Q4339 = 1.18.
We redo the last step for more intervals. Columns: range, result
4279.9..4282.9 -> 1.05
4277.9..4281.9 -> 1.07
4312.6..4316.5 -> 1.01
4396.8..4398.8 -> 1.24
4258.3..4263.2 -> 1.04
